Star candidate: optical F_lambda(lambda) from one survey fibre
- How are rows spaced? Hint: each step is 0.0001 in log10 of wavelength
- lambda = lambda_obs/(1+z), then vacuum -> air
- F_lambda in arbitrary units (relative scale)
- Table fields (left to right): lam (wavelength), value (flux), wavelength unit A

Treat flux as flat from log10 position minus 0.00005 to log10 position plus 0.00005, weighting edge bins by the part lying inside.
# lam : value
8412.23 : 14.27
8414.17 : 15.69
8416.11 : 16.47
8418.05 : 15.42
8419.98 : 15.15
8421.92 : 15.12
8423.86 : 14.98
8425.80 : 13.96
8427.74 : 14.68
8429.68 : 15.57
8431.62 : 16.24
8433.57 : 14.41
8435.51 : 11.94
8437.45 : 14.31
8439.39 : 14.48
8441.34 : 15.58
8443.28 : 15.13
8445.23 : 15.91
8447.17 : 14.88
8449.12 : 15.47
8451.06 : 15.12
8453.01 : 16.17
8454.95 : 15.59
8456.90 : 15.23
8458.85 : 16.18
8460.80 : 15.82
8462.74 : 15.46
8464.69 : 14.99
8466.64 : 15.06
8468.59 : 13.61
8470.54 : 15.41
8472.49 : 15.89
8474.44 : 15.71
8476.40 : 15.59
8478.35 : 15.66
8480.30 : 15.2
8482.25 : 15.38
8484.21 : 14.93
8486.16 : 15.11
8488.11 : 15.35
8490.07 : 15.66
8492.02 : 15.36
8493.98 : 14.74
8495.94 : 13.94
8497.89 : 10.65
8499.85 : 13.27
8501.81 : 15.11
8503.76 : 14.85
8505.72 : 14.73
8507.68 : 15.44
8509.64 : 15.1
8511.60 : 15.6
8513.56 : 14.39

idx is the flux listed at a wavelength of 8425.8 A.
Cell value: 13.96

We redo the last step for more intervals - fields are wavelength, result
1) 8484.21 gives 14.93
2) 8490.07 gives 15.66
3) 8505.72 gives 14.73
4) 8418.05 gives 15.42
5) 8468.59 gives 13.61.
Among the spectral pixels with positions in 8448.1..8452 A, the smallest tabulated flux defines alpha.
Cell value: 15.12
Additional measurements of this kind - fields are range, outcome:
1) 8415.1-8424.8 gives 14.98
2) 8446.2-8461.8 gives 14.88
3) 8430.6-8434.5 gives 14.41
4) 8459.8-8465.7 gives 14.99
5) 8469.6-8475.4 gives 15.41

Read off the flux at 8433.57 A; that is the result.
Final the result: 14.41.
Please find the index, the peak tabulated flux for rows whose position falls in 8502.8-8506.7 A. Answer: 14.85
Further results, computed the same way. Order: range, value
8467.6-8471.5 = 15.41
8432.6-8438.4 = 14.41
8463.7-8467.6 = 15.06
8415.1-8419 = 16.47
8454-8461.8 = 16.18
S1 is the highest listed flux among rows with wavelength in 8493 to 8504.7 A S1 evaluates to 15.11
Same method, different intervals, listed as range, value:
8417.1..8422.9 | 15.42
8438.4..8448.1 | 15.91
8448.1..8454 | 16.17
